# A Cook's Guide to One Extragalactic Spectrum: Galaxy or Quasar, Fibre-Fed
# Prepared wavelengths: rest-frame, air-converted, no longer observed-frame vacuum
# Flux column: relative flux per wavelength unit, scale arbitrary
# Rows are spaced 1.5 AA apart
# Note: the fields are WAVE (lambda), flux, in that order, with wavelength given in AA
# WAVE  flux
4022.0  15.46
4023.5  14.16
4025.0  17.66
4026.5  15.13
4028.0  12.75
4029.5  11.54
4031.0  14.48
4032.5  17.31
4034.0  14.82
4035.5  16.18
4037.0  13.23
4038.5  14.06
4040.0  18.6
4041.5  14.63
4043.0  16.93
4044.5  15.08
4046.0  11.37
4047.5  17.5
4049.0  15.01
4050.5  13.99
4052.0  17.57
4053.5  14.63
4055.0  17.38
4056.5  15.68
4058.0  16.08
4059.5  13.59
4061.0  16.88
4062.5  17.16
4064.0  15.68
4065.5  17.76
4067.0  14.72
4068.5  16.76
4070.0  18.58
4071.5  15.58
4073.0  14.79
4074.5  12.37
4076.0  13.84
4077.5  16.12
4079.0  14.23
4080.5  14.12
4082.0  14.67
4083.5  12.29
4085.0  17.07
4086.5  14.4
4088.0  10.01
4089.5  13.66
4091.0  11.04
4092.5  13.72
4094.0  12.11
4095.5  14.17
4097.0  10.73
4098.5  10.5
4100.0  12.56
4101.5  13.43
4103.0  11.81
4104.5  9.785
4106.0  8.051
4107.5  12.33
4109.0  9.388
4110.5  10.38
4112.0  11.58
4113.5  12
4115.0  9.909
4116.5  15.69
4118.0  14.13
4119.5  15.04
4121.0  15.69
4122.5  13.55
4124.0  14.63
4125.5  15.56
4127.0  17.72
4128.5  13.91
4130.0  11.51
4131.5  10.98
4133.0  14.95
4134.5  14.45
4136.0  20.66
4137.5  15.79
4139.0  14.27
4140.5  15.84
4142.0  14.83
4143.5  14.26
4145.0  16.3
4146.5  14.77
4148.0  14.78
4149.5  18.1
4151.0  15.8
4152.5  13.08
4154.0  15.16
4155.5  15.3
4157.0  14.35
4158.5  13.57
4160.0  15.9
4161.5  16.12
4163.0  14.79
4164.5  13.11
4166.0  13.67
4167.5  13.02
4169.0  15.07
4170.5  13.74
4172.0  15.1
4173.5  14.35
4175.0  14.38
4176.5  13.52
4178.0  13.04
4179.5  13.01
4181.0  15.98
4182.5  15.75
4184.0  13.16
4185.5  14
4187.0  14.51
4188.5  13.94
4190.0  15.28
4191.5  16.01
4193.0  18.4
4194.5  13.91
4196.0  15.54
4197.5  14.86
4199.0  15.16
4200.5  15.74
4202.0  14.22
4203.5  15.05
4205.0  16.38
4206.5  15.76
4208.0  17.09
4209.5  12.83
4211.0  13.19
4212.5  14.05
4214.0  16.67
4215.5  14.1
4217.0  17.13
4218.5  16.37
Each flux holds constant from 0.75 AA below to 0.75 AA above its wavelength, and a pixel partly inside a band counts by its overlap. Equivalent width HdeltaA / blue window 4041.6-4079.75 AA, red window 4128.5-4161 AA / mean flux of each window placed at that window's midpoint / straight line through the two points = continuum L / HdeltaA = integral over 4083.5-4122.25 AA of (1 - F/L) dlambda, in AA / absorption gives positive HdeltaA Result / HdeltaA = 7.3 AA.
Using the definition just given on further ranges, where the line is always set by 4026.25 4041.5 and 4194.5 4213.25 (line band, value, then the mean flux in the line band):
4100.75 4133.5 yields 4.5 AA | 12.8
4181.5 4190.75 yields 0.3 AA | 14.5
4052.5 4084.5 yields -1.3 AA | 15.4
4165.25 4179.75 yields 1.0 AA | 13.9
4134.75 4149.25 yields -0.8 AA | 15.8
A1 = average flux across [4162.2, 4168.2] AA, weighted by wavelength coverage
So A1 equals 13.7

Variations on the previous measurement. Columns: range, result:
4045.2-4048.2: 14.4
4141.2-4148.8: 15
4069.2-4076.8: 15.1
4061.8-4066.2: 16.9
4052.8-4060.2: 15.5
